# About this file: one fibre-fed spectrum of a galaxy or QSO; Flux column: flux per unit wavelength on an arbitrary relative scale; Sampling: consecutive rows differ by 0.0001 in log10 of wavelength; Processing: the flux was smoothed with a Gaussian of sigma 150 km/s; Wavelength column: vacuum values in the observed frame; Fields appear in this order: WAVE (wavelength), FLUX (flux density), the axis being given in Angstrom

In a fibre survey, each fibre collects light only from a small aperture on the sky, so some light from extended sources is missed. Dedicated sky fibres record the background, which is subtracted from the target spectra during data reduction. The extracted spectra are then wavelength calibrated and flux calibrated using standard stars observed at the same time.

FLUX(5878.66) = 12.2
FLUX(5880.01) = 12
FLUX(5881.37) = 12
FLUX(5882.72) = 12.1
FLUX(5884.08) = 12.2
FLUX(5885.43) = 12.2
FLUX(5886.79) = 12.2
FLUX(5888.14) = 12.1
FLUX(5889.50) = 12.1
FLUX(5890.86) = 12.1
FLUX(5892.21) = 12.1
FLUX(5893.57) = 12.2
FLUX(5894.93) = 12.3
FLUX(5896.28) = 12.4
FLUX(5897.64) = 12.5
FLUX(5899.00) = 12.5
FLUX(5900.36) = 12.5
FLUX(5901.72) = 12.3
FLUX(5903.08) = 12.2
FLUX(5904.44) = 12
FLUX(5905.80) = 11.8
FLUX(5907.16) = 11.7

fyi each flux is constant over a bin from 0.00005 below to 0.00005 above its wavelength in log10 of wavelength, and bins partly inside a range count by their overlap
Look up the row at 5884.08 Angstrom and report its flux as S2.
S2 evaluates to 12.2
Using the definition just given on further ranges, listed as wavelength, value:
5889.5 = 12.1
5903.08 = 12.2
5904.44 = 12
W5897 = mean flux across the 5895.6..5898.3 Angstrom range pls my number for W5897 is 12.5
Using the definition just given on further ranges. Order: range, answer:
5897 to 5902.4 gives 12.4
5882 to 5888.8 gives 12.2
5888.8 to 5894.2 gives 12.1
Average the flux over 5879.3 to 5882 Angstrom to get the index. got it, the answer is 12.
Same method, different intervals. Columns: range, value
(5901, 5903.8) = 12.2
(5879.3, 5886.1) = 12.1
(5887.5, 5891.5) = 12.1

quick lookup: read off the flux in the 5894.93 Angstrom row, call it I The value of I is 12.3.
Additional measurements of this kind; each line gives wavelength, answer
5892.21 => 12.1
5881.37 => 12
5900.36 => 12.5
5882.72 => 12.1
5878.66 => 12.2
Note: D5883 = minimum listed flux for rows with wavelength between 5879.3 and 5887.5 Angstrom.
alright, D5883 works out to 12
